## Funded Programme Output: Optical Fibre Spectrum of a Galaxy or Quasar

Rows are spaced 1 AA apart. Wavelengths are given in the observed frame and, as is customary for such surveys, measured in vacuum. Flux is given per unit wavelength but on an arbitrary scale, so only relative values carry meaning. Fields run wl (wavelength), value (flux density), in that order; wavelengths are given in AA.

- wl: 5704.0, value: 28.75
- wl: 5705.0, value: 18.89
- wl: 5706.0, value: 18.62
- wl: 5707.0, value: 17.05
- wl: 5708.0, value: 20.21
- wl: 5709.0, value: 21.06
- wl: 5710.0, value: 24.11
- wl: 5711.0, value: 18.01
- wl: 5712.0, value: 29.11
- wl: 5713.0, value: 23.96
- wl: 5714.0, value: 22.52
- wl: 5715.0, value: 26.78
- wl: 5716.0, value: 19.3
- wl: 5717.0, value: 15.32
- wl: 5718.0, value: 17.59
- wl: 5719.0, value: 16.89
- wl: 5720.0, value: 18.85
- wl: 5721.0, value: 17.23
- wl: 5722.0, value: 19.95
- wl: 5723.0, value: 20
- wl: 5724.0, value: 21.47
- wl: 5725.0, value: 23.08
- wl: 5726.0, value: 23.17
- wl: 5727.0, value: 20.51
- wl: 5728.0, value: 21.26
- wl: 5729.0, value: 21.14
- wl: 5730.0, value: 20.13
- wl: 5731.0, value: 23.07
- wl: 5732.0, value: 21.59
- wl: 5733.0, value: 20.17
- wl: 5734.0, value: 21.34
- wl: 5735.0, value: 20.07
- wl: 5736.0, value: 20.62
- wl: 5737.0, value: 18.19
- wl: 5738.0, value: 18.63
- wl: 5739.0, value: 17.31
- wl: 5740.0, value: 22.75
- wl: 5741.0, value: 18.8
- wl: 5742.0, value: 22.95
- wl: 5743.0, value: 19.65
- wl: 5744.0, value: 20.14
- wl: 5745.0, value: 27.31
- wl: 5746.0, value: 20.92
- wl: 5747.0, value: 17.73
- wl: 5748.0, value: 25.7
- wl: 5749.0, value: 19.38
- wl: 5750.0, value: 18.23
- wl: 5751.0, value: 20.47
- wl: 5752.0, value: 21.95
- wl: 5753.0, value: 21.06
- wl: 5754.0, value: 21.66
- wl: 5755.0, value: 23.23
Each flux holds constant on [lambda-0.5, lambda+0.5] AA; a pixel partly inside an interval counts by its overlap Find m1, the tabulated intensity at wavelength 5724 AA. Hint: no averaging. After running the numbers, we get 21.47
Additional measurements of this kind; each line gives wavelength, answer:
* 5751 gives 20.47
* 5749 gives 19.38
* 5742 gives 22.95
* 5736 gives 20.62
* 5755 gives 23.23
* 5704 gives 28.75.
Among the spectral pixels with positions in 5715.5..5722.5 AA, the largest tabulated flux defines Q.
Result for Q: 19.95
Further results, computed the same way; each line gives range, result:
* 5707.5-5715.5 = 29.11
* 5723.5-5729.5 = 23.17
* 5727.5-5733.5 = 23.07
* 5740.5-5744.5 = 22.95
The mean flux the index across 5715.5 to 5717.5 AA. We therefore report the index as 17.3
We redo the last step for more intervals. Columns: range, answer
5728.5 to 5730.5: 20.6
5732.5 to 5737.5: 20.1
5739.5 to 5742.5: 21.5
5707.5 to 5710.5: 21.8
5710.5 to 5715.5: 24.1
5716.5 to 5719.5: 16.6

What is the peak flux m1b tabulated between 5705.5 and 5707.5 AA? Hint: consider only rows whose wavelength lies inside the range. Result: 18.62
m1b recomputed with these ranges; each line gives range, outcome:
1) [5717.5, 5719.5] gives 17.59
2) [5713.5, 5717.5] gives 26.78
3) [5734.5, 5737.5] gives 20.62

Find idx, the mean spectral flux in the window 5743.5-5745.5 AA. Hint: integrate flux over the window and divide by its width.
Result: 23.7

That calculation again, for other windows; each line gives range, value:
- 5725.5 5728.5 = 21.6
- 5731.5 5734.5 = 21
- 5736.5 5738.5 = 18.4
